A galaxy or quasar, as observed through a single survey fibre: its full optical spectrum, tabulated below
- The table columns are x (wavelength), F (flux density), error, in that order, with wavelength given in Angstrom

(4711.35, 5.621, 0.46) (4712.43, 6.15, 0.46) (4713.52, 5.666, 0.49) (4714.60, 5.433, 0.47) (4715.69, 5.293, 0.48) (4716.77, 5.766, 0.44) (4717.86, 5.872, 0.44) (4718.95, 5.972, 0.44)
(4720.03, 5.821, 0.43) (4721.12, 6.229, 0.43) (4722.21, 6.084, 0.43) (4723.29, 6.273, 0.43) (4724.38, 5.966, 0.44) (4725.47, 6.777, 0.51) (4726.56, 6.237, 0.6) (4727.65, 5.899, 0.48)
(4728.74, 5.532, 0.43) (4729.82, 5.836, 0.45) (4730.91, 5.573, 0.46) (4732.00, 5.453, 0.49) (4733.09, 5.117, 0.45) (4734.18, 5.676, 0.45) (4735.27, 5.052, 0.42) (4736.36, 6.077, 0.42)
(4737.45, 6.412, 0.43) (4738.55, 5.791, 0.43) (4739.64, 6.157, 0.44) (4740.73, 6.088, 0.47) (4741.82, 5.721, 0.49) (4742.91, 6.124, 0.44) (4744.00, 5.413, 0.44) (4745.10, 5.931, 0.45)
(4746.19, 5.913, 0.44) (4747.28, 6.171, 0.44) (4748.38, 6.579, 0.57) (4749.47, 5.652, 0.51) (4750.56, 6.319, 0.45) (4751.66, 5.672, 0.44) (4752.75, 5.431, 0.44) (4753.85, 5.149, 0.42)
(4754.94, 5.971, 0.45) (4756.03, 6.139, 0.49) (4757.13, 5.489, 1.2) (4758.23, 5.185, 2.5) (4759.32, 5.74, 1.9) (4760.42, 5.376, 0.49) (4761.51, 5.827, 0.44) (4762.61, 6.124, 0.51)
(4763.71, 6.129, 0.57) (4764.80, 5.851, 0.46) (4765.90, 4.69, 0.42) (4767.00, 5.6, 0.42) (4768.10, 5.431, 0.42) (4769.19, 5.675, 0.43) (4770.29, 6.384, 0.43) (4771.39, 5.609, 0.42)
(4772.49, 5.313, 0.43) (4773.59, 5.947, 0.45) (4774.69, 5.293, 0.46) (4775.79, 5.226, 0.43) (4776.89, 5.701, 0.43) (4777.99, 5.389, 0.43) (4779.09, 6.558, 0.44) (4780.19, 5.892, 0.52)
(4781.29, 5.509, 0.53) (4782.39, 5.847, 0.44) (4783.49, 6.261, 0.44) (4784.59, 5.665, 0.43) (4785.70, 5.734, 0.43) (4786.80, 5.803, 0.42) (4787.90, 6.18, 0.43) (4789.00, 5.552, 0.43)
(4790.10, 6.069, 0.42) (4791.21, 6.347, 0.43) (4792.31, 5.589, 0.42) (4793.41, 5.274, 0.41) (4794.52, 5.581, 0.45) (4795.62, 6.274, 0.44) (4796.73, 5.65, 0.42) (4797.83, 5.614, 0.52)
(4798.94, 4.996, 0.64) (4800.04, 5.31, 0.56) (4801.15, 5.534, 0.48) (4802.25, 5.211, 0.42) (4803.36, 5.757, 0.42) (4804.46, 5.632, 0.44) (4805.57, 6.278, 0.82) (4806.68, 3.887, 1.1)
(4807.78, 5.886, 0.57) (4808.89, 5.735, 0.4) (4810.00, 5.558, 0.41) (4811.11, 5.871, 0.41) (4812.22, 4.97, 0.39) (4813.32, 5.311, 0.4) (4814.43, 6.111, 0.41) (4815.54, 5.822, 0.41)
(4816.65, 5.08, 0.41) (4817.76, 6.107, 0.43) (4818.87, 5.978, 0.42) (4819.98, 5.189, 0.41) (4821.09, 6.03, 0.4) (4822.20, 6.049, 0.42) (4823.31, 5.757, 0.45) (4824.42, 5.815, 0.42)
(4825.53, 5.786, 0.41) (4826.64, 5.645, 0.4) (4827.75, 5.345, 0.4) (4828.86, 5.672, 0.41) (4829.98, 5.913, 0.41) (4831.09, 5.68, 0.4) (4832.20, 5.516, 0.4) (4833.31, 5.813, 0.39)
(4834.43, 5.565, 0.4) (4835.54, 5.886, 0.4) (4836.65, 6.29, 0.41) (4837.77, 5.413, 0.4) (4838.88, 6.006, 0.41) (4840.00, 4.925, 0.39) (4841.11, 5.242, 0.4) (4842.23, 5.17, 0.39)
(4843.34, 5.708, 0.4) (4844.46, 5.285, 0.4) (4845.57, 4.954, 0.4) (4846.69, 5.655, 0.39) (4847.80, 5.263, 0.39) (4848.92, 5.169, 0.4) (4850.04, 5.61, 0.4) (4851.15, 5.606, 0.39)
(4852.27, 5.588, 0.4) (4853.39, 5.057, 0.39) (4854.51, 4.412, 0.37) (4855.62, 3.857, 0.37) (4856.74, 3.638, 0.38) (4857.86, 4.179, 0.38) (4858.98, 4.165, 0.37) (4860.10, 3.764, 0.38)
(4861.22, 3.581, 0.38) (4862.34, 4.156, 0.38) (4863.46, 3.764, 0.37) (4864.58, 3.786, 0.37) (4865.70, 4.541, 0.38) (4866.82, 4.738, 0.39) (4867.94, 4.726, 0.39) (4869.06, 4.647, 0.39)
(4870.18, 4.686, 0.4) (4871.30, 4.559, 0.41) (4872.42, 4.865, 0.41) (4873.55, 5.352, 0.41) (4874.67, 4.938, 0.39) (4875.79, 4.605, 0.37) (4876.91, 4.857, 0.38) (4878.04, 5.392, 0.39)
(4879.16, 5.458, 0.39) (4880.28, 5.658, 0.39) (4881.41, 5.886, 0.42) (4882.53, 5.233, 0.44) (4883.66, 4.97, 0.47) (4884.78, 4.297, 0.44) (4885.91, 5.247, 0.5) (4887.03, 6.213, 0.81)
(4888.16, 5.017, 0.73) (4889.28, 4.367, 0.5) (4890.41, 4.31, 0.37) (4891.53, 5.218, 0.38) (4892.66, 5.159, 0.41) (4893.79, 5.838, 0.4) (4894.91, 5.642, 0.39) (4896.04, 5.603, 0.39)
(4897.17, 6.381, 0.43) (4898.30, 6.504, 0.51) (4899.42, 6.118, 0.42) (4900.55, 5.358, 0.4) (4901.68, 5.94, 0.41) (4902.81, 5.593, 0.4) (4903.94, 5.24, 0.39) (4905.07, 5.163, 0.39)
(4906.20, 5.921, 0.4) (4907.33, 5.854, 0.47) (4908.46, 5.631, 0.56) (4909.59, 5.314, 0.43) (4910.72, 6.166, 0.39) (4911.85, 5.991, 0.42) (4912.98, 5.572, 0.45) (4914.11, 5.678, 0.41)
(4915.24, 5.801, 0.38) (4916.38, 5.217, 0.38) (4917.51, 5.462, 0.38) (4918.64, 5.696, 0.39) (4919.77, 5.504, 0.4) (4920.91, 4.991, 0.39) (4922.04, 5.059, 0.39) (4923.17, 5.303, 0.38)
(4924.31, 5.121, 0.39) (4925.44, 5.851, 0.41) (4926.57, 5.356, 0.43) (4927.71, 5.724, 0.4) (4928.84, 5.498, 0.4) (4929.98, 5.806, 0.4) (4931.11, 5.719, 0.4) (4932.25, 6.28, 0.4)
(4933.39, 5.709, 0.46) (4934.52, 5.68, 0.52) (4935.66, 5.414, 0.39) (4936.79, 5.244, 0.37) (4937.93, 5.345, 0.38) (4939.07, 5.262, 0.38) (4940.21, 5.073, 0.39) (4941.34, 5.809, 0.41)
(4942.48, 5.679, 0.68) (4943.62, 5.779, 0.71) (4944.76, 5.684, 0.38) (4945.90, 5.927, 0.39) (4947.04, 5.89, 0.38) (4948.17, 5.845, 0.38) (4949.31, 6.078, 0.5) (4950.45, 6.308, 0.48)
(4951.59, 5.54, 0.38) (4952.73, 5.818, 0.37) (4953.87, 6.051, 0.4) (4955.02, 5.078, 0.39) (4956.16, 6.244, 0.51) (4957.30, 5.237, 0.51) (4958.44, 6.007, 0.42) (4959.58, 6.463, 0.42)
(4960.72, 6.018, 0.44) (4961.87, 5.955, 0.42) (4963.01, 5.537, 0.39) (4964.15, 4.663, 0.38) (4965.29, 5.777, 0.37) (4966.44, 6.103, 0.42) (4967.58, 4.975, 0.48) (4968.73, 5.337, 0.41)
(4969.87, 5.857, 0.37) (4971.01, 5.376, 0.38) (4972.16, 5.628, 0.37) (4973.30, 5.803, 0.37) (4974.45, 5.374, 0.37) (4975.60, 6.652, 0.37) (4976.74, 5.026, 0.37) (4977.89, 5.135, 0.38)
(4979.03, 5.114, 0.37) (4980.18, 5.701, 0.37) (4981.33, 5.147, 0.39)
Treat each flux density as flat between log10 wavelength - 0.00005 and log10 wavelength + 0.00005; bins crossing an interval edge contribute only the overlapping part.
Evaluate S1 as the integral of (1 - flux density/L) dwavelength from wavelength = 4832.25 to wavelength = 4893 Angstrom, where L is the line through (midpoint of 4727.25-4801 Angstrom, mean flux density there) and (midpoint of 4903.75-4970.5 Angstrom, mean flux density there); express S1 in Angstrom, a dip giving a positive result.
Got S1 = 7.54 Angstrom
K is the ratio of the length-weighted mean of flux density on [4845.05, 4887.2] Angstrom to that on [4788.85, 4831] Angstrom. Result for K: 0.85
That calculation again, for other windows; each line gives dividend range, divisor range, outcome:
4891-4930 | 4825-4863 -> 1.09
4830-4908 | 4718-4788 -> 0.89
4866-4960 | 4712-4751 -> 0.93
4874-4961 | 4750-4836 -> 0.98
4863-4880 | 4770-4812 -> 0.84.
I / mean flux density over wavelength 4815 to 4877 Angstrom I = 5.13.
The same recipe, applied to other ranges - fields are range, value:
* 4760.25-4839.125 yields 5.69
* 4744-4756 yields 5.87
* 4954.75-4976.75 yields 5.68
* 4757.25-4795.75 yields 5.72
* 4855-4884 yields 4.61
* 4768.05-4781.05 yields 5.71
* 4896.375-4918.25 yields 5.73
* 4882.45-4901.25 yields 5.39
